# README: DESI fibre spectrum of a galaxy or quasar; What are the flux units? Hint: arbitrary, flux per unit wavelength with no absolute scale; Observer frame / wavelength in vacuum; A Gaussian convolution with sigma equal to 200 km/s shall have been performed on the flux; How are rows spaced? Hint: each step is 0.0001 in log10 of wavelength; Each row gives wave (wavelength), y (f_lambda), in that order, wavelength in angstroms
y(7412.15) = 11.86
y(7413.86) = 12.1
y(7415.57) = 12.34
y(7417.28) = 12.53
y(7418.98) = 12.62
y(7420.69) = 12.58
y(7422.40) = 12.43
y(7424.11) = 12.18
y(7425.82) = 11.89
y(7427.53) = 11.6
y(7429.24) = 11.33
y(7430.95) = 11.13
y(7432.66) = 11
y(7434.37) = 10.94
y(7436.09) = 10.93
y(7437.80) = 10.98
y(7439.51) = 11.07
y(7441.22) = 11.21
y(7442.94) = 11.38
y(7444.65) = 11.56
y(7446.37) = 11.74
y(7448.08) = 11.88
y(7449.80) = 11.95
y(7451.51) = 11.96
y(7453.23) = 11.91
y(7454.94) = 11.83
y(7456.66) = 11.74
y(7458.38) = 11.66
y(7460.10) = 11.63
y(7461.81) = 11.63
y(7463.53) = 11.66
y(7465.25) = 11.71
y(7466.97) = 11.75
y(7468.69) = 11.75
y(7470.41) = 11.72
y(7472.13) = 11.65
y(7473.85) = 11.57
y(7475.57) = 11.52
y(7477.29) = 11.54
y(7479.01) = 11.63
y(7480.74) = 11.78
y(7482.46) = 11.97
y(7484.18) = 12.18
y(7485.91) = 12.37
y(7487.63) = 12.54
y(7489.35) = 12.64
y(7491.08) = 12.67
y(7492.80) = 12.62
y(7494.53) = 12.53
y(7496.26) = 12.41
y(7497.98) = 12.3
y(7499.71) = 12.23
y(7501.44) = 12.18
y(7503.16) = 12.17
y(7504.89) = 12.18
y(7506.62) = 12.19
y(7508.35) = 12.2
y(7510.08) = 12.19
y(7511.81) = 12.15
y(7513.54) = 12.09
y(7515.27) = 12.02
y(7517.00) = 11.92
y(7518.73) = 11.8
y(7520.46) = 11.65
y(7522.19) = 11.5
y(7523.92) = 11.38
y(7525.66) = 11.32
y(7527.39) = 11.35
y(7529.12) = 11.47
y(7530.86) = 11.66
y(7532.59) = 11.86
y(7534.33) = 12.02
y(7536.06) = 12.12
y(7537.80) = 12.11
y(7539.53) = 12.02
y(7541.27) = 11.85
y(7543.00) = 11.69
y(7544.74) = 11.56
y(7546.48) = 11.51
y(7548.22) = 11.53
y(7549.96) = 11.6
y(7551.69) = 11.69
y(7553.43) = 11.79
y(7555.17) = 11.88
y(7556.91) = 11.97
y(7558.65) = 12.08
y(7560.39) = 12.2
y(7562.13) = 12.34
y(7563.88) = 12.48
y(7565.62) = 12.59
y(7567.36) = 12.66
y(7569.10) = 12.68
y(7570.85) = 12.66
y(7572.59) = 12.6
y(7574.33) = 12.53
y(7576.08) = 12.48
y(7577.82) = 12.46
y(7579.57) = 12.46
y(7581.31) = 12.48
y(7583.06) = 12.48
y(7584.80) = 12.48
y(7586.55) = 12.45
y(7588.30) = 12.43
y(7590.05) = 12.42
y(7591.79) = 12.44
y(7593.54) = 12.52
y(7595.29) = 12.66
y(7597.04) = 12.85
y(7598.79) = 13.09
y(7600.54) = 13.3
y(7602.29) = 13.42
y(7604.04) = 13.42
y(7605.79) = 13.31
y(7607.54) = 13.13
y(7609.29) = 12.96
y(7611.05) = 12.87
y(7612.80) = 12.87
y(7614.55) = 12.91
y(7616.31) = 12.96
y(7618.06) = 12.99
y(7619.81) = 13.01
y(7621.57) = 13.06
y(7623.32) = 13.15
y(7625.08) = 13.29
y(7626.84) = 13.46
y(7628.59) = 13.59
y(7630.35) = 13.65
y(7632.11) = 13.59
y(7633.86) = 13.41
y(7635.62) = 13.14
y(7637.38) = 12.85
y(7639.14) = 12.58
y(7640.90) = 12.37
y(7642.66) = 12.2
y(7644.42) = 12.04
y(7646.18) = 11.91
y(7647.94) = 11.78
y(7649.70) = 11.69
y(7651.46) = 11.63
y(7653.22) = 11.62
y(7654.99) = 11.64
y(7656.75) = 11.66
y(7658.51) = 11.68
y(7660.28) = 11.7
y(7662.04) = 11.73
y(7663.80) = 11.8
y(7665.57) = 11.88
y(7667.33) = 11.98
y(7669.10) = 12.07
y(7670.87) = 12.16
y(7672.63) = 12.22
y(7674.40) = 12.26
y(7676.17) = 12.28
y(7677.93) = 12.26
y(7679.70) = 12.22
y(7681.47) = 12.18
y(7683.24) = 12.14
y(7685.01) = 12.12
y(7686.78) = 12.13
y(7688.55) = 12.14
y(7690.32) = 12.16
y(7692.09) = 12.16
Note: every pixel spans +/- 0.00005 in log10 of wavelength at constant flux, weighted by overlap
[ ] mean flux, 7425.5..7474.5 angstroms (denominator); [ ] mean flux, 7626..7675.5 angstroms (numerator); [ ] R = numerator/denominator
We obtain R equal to 1.07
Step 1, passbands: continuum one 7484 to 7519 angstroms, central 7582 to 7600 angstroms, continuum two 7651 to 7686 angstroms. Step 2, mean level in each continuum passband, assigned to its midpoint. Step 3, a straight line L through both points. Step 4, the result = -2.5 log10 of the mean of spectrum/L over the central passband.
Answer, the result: -0.04 mag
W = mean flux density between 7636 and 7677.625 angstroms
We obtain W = 12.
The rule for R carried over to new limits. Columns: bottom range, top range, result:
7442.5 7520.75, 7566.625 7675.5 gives 1.05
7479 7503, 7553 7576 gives 1.00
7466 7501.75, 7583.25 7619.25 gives 1.07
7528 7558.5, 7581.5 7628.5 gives 1.10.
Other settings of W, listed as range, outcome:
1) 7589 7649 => 12.9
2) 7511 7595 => 12.1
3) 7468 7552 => 11.9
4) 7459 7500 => 12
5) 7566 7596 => 12.5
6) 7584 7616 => 12.9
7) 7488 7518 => 12.3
